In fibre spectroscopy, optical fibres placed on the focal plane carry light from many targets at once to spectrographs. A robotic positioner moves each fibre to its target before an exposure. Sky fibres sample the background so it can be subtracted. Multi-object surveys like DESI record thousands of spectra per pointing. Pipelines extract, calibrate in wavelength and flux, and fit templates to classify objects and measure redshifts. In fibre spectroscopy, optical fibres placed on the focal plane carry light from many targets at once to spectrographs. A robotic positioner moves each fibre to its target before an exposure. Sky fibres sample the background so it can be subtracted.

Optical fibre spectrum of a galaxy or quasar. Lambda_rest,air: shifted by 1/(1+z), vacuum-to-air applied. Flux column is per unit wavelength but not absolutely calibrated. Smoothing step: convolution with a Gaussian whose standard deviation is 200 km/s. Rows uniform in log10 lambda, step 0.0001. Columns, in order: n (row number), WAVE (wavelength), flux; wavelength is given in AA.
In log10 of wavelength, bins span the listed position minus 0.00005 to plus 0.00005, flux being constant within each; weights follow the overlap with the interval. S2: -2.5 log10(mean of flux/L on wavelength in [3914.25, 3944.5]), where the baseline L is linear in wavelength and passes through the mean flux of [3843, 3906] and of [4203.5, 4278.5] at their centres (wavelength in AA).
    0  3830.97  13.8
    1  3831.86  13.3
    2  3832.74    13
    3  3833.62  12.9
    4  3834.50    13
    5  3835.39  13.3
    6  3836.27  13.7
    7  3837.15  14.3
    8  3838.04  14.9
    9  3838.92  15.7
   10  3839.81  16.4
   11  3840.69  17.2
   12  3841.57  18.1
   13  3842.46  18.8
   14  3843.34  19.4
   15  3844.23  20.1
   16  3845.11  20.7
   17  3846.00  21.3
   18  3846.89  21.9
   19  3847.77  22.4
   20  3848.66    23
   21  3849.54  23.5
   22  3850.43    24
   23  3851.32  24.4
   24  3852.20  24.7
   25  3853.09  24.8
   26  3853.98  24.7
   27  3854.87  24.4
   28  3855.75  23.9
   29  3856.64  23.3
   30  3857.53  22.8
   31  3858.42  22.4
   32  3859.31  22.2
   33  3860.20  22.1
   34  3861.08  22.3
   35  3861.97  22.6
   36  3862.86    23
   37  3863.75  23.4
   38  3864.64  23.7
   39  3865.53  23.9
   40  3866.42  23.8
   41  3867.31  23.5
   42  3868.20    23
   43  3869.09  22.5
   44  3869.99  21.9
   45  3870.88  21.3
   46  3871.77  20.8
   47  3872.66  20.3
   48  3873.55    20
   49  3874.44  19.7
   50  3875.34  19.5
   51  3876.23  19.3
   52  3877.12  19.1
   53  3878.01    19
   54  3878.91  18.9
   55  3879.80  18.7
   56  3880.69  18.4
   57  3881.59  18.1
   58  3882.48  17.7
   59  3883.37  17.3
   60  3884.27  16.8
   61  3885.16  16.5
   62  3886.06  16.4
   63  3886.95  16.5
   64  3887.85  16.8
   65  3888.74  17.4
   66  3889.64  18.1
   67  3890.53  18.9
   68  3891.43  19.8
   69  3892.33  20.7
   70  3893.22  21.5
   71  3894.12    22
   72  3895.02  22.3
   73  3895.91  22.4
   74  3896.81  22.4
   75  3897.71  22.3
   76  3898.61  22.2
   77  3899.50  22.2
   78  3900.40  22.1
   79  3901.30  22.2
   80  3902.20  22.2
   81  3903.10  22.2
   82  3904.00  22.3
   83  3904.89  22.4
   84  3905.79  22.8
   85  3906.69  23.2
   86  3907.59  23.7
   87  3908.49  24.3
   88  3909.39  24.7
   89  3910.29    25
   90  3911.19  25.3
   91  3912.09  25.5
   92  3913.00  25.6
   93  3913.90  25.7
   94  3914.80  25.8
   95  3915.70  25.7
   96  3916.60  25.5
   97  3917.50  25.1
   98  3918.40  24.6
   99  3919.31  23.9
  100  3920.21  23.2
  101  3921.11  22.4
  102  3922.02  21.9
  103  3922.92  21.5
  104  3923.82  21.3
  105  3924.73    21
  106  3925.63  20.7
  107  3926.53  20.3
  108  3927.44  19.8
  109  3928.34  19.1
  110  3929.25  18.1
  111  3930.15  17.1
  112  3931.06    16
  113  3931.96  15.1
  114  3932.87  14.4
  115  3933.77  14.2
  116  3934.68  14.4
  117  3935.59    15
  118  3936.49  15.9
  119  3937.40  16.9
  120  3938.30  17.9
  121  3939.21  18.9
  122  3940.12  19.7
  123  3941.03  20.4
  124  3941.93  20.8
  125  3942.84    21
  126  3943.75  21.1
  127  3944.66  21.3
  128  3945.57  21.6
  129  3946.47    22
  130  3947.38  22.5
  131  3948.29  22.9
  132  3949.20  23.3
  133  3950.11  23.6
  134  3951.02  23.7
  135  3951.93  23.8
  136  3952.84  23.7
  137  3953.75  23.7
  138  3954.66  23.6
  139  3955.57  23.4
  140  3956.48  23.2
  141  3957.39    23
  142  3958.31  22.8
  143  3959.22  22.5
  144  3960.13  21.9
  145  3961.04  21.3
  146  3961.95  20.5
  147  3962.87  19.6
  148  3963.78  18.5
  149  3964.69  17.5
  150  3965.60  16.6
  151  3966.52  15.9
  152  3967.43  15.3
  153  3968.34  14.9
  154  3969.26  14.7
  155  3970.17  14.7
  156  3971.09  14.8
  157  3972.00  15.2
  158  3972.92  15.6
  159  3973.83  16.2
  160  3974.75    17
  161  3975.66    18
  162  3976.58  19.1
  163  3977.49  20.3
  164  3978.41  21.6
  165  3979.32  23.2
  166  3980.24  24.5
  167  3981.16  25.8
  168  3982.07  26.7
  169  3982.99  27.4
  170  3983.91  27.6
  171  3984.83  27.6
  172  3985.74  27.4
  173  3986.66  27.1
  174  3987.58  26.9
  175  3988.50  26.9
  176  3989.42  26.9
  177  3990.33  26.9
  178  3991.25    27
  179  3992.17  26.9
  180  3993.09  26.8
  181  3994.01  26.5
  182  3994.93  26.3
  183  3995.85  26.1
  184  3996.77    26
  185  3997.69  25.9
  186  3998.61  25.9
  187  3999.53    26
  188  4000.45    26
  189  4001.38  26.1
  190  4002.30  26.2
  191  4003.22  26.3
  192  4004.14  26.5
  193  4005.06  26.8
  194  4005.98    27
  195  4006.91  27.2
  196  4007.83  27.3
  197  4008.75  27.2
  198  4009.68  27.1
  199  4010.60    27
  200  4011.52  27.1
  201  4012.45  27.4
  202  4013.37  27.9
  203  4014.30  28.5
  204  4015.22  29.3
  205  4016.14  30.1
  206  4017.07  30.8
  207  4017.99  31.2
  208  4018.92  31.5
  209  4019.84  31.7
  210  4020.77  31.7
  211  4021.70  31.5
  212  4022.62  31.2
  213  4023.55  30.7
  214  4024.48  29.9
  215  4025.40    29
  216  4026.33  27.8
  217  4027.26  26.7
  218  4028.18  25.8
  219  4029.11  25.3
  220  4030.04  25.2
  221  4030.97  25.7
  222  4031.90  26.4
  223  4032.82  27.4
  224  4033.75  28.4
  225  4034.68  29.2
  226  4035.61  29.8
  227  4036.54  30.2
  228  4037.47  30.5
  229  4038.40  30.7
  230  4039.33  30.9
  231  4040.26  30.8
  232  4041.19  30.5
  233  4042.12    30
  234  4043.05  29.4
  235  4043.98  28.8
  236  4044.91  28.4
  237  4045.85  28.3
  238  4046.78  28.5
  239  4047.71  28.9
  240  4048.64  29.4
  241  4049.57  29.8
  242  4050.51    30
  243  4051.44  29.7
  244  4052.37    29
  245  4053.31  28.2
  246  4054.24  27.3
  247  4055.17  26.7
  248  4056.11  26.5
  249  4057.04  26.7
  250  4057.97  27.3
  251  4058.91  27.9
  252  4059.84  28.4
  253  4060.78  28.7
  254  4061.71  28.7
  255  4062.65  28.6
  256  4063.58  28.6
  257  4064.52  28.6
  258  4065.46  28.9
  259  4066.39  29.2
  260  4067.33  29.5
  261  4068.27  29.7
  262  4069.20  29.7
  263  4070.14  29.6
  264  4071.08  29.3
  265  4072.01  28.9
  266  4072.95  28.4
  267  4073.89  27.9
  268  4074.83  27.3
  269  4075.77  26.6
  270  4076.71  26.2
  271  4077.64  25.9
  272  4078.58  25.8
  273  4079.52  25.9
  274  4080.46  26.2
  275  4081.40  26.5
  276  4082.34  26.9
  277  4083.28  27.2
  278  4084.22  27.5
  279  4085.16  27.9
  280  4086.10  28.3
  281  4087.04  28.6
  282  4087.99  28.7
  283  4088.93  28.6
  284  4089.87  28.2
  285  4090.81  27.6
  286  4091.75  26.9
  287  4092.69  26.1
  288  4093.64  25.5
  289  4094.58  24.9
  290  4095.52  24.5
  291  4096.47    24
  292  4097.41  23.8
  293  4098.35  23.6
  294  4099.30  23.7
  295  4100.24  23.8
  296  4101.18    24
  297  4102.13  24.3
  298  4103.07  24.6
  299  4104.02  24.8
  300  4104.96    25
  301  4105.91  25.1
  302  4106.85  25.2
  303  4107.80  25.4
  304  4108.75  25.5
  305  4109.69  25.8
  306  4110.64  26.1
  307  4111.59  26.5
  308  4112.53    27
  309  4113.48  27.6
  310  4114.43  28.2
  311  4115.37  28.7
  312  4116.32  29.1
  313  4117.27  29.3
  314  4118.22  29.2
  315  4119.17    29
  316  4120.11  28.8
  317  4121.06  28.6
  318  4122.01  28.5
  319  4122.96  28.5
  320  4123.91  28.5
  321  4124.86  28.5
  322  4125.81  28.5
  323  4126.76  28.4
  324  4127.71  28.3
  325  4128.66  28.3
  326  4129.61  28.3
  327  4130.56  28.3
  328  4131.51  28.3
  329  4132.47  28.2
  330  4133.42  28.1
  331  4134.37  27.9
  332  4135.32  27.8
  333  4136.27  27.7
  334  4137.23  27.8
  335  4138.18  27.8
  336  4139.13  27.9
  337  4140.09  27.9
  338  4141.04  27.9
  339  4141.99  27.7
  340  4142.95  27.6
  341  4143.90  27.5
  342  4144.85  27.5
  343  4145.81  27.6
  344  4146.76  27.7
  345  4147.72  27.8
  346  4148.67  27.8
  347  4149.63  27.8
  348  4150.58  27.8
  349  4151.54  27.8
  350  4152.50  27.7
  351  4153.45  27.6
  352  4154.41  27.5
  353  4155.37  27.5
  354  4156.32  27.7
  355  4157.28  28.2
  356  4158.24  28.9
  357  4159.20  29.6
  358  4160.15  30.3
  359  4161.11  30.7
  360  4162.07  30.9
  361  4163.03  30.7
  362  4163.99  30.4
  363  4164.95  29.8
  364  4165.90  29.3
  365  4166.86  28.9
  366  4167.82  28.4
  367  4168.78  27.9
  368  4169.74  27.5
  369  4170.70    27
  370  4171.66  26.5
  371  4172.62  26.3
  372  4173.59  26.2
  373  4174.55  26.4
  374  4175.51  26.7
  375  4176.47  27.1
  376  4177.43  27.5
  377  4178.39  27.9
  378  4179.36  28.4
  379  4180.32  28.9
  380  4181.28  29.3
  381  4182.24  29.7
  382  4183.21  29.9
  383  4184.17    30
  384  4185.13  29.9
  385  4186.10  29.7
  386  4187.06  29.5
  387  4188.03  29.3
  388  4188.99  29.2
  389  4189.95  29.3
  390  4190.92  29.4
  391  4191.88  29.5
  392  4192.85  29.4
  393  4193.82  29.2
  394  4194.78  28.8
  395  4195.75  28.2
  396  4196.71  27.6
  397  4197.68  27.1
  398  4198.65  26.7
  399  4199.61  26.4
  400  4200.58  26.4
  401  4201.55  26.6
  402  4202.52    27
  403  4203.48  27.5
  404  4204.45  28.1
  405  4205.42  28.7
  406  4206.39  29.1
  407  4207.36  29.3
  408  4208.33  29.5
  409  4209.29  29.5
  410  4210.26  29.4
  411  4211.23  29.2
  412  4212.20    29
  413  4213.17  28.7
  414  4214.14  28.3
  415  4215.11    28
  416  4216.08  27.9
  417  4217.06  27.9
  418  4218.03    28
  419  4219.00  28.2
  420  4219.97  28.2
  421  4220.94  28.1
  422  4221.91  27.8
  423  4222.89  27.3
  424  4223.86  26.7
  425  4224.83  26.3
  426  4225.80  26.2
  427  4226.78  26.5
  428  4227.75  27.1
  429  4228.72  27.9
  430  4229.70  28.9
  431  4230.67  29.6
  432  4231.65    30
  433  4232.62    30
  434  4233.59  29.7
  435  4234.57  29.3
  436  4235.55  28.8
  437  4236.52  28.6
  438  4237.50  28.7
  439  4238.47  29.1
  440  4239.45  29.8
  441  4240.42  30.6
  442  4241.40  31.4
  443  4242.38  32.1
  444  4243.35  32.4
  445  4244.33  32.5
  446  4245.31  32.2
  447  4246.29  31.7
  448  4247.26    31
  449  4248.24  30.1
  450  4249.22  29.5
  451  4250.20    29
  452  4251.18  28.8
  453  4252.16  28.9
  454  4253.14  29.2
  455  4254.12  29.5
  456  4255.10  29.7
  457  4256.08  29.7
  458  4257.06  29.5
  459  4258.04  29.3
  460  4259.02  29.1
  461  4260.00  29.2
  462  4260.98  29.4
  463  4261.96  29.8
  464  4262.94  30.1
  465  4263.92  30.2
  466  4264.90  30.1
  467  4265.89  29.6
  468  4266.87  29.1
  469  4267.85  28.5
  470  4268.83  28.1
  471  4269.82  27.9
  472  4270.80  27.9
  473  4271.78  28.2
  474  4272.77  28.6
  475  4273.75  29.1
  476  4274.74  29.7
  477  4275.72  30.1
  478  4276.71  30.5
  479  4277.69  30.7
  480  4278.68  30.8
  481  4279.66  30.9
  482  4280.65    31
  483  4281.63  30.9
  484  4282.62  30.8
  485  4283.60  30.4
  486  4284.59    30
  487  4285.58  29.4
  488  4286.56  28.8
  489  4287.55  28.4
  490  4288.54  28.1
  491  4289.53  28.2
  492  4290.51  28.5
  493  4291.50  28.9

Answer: 0.12 mag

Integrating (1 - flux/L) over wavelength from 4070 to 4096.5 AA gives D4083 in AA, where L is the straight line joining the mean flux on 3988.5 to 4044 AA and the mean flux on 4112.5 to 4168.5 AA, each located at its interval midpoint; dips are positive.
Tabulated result 1.08 AA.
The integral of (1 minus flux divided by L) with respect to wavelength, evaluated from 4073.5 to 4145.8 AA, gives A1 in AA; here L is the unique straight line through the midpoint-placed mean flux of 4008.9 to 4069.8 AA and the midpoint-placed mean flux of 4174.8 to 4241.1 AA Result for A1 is 4.1 AA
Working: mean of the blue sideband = 28.8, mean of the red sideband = 28.5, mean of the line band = 27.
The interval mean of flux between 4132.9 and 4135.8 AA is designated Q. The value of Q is 28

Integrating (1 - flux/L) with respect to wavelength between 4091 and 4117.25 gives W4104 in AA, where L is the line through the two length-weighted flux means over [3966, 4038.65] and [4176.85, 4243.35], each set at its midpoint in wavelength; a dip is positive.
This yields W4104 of 1.5 AA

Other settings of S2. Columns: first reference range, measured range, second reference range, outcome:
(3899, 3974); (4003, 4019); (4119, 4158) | -0.195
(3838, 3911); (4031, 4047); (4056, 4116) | -0.142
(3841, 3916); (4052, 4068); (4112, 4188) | -0.082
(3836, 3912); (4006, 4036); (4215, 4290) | -0.176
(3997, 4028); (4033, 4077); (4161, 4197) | -0.018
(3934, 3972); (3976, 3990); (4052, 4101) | -0.164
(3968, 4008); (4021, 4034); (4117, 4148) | -0.121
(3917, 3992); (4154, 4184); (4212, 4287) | -0.057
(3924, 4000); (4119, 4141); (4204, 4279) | -0.089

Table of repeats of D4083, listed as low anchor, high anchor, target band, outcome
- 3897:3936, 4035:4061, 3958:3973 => 4.0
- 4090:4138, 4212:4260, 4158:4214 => -0.8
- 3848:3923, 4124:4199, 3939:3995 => 4.6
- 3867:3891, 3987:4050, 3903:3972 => 5.7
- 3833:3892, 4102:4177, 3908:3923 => -2.1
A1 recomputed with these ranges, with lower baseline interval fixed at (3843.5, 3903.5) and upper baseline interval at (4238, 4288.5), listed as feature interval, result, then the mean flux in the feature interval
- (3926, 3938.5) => 3.2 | 16.7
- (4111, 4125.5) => -1.0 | 28.4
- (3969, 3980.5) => 2.7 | 18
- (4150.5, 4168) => -0.9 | 29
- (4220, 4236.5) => 0.5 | 28.2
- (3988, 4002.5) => -1.5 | 26.4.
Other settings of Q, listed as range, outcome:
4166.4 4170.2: 28.2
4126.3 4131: 28.3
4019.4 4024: 31.3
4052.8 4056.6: 27.2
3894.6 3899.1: 22.4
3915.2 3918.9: 25.2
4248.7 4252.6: 29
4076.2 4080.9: 26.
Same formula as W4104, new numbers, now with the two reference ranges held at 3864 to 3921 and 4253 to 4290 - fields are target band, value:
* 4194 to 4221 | 0.02 AA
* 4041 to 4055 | -2.36 AA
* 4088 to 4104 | 0.30 AA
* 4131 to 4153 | -0.84 AA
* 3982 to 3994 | -1.78 AA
